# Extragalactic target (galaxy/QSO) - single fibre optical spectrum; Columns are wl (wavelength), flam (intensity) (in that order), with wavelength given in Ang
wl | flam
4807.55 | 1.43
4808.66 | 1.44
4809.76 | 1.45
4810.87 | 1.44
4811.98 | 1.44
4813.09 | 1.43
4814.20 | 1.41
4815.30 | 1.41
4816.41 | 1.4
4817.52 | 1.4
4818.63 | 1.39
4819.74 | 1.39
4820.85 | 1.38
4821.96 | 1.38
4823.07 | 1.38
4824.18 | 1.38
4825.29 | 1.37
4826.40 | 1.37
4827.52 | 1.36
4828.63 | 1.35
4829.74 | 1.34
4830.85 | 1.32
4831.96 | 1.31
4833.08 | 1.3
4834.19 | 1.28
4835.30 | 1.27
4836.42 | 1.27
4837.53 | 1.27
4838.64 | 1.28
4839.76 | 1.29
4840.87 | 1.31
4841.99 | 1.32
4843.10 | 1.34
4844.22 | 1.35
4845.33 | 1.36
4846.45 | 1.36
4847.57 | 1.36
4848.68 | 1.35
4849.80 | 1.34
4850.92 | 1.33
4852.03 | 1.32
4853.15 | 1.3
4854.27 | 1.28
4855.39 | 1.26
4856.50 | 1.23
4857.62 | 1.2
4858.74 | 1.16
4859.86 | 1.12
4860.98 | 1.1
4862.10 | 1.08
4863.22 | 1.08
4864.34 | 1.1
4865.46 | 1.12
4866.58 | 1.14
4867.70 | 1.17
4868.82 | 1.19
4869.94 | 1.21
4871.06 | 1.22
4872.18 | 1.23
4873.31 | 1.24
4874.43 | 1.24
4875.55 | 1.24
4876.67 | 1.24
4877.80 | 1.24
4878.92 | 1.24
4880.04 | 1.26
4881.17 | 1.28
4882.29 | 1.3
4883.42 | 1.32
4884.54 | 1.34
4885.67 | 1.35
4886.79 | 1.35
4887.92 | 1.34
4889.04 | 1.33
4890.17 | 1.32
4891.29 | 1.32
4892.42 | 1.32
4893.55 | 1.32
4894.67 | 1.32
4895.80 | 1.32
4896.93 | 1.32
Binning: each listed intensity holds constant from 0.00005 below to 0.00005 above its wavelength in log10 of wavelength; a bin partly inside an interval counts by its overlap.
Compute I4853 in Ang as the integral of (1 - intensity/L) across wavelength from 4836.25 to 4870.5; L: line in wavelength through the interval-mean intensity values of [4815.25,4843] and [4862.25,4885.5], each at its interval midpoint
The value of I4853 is 0.84 Ang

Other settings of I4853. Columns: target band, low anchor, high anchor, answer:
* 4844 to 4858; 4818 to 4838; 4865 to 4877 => -0.5 Ang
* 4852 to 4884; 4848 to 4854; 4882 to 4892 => 2.9 Ang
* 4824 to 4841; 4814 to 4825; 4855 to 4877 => 0.2 Ang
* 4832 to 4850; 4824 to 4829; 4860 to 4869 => -0.6 Ang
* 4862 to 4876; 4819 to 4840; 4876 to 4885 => 1.2 Ang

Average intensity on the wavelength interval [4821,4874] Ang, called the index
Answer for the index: 1.27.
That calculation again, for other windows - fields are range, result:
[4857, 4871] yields 1.14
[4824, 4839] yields 1.32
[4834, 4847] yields 1.31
